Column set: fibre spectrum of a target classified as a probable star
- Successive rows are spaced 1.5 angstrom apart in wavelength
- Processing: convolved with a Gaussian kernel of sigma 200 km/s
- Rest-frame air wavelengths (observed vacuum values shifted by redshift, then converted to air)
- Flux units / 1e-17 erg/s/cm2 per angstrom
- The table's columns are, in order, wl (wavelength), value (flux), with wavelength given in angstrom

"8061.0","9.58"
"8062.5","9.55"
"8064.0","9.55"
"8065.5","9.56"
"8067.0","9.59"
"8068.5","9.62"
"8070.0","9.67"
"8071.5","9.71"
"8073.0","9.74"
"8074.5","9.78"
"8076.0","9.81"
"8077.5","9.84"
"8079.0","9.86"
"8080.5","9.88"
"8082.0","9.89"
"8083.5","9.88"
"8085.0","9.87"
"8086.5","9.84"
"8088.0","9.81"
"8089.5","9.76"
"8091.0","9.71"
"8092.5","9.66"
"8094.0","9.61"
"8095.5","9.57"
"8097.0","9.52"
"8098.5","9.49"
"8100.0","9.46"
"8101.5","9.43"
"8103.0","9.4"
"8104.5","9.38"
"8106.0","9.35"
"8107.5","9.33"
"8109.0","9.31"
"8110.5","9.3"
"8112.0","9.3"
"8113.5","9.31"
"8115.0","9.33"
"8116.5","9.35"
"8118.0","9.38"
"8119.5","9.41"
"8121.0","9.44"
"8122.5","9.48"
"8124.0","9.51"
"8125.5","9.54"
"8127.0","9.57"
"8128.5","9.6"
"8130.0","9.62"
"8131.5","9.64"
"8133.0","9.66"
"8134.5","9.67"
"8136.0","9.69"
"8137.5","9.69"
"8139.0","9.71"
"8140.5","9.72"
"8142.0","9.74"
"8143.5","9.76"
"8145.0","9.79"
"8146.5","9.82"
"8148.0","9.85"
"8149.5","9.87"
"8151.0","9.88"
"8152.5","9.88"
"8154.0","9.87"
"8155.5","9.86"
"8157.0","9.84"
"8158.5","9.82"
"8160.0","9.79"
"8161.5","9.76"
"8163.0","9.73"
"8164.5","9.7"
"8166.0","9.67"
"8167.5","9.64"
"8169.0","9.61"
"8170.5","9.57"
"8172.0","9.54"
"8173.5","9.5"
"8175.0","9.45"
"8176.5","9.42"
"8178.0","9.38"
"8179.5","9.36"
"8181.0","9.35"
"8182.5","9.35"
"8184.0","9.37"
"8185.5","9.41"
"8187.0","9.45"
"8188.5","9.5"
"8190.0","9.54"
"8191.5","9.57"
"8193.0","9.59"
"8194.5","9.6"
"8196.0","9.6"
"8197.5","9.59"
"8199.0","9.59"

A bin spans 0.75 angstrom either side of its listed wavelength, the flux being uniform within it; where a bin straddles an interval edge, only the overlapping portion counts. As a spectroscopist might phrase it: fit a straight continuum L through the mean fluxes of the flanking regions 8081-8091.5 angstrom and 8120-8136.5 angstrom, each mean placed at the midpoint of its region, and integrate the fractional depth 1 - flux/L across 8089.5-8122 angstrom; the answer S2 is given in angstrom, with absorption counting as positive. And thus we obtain 0.92 angstrom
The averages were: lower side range 9.83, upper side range 9.58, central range 9.44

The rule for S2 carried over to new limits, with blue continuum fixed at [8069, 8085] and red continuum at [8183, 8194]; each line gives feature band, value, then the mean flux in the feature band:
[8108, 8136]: 0.59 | 9.47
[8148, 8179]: -0.42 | 9.69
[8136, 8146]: -0.11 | 9.73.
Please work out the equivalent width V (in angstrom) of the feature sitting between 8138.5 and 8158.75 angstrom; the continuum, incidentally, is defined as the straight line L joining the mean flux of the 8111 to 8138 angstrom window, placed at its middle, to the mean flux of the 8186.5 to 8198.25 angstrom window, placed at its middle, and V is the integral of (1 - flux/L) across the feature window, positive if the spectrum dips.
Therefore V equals -0.62 angstrom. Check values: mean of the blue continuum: 9.51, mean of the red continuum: 9.56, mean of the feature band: 9.82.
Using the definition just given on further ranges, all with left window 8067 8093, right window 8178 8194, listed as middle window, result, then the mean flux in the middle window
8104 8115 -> 0.4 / 9.32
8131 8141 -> -0.1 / 9.68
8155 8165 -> -0.3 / 9.79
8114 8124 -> 0.3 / 9.4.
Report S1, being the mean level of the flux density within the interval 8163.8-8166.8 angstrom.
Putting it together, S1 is 9.68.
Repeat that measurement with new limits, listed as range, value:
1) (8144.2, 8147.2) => 9.8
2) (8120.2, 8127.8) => 9.51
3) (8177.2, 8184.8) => 9.36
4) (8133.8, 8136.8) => 9.68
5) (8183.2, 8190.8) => 9.45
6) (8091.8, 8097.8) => 9.59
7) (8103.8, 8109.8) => 9.34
